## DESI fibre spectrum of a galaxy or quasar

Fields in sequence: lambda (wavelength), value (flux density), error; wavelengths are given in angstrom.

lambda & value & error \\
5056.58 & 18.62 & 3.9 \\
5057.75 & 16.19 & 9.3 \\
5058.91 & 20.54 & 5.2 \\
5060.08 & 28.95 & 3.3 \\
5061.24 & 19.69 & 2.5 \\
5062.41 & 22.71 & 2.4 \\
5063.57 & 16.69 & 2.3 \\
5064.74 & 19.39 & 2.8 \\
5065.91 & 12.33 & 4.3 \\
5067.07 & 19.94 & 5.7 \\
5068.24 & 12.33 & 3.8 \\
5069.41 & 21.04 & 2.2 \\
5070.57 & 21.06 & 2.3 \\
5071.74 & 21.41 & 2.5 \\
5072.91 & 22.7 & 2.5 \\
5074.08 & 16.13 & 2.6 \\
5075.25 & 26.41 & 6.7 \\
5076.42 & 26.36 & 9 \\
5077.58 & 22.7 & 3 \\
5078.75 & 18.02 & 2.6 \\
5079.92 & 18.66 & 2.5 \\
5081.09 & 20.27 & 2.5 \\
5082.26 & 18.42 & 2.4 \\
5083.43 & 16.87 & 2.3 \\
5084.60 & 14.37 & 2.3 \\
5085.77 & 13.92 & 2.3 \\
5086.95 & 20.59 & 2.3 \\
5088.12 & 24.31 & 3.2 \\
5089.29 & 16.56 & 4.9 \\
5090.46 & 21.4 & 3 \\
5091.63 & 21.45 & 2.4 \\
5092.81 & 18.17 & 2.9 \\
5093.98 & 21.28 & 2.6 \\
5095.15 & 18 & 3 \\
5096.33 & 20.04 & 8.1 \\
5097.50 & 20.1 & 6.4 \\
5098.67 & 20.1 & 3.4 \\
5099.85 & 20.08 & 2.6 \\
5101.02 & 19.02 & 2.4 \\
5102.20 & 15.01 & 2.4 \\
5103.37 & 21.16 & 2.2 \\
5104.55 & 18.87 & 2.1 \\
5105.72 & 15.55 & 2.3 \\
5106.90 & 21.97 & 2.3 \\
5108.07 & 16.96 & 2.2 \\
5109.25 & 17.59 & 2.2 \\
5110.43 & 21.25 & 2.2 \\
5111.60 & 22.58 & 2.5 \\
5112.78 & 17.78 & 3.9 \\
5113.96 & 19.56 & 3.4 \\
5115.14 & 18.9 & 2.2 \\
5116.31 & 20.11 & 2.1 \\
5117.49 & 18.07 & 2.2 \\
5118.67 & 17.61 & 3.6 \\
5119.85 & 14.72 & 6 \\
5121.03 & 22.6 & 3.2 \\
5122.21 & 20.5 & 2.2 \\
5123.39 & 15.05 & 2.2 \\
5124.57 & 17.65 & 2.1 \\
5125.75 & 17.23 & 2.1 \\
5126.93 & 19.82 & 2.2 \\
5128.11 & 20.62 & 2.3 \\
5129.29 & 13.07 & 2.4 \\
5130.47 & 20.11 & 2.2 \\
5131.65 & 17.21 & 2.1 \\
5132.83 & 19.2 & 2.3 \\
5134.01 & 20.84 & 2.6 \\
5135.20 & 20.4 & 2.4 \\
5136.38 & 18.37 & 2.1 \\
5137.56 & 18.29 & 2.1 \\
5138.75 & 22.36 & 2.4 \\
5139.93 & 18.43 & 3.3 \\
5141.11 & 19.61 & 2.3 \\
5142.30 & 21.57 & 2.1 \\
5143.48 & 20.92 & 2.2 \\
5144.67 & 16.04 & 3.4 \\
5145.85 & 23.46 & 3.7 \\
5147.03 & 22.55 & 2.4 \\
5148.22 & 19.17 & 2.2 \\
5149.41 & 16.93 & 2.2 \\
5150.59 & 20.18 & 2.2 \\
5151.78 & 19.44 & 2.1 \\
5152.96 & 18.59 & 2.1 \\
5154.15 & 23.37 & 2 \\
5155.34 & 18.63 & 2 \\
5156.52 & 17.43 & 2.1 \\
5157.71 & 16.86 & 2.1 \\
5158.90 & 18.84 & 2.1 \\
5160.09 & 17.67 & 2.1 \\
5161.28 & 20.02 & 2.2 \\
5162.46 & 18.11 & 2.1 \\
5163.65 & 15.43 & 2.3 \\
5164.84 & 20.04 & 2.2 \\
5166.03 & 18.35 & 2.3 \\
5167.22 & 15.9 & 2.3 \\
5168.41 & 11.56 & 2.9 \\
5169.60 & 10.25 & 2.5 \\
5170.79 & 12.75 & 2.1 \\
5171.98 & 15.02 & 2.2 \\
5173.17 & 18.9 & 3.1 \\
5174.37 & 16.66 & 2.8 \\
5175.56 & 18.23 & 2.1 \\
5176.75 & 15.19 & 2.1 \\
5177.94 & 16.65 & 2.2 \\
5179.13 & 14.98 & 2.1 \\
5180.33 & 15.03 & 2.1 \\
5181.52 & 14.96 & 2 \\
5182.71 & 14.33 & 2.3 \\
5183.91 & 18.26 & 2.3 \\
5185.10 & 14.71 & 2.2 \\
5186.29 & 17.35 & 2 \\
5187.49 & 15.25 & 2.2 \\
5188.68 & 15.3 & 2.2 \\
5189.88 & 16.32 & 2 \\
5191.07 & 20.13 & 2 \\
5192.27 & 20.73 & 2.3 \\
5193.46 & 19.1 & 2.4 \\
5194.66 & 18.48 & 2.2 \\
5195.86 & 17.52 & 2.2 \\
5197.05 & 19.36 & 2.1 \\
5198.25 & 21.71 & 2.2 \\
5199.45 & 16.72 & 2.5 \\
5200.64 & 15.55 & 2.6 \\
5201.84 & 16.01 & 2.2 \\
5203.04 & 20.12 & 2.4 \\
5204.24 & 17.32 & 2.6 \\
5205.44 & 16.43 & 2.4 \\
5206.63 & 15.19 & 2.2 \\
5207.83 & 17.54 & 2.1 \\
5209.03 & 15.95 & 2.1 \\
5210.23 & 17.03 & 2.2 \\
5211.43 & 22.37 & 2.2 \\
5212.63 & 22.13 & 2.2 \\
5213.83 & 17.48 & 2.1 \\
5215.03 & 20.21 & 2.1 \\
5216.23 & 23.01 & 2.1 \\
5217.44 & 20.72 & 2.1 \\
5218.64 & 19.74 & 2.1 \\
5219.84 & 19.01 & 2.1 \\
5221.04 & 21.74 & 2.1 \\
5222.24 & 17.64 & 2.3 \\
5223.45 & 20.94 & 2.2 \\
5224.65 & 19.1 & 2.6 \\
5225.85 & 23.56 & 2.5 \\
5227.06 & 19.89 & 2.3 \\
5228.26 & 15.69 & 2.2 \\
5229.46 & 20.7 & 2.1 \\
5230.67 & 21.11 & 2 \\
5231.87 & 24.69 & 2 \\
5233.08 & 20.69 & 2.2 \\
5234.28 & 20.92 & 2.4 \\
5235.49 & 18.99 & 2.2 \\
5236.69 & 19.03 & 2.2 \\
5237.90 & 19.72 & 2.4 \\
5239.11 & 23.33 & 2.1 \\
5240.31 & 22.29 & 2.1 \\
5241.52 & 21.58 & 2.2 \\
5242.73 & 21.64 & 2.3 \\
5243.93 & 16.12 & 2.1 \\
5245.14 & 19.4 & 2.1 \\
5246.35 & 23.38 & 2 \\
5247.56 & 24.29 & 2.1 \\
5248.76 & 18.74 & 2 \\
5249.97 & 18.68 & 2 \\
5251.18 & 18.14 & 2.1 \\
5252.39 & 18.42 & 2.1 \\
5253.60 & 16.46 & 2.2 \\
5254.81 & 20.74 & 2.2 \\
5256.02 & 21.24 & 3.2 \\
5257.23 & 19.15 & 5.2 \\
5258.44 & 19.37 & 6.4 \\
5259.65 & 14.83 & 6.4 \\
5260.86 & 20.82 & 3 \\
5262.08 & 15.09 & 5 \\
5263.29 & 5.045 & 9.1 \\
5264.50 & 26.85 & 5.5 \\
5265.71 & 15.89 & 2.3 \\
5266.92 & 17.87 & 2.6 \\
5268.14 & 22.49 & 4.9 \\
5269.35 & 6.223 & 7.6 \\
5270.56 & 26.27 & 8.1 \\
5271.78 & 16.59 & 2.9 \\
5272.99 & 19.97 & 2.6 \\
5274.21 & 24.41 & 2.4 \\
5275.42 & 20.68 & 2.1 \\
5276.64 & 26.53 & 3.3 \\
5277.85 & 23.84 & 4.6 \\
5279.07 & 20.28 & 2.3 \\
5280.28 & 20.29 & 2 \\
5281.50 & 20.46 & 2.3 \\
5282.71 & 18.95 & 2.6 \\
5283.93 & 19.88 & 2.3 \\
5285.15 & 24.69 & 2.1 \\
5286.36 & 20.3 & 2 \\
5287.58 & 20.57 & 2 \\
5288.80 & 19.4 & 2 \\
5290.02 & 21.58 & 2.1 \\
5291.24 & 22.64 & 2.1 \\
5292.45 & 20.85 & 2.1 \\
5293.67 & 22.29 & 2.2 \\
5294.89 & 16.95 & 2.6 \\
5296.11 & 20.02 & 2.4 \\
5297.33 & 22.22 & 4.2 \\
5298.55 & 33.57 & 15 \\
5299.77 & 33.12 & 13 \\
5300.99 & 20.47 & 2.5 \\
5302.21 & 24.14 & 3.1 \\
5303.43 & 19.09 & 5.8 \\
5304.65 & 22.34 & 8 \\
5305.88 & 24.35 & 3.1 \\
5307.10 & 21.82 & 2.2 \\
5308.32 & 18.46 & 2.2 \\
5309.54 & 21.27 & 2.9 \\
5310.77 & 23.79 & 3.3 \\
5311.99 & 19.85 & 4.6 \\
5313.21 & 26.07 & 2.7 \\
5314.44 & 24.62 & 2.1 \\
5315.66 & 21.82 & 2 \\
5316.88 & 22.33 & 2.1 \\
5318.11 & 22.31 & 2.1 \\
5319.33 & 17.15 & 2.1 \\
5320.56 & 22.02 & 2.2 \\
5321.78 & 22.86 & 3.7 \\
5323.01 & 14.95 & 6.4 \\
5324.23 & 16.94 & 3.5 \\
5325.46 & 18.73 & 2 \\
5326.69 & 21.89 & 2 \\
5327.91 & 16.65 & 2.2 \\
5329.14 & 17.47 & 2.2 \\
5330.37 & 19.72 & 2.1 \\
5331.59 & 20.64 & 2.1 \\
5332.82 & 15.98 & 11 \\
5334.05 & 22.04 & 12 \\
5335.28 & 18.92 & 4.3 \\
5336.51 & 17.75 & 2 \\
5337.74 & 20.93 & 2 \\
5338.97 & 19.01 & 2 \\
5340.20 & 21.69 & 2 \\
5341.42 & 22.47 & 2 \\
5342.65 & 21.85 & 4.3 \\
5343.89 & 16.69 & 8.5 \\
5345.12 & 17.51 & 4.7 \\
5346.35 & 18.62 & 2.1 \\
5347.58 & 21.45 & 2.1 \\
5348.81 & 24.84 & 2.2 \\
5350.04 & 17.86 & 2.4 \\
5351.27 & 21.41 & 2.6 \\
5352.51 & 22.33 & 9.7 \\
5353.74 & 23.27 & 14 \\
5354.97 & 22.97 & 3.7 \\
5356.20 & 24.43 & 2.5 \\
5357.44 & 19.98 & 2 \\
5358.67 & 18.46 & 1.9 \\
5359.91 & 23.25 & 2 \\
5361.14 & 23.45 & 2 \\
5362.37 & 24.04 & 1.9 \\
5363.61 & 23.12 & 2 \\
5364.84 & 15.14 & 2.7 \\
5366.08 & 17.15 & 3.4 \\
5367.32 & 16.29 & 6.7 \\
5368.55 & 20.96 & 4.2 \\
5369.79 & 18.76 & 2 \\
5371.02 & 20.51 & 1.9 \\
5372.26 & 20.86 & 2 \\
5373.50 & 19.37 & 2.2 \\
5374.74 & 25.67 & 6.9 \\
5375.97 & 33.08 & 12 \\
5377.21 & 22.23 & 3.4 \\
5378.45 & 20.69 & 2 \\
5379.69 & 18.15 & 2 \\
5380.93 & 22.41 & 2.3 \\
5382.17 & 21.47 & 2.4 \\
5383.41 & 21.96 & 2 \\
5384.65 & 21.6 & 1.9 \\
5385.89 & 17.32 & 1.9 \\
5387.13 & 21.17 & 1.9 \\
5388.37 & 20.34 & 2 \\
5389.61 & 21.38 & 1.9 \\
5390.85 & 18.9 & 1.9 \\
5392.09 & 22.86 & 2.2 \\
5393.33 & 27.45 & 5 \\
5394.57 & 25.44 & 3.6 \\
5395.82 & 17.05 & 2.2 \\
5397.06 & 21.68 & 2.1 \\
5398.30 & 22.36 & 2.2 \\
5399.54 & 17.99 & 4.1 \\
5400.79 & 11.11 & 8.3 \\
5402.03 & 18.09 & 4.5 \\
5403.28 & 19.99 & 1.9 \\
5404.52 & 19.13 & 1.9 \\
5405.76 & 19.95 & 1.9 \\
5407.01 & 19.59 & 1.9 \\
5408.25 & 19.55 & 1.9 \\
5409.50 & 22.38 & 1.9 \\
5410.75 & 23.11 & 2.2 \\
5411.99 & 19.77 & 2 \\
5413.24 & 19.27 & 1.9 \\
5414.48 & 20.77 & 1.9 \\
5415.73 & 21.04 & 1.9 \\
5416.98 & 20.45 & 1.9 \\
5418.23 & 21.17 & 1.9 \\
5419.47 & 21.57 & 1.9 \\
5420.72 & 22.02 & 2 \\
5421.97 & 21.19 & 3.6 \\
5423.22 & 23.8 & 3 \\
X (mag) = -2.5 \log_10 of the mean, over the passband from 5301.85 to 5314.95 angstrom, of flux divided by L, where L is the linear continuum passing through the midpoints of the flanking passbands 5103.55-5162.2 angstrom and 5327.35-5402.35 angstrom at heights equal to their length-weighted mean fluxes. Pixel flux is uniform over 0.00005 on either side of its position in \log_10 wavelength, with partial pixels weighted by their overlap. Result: -0.103 mag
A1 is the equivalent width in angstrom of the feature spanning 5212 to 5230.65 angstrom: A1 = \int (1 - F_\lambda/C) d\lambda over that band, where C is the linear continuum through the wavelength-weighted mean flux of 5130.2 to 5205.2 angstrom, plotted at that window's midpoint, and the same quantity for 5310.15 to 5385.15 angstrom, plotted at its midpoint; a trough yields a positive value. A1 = -1.4 angstrom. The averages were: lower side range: 17.9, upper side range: 20.8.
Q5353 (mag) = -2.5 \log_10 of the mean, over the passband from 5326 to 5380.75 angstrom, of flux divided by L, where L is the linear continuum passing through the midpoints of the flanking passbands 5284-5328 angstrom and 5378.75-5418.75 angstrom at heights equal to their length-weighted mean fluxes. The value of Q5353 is 0.021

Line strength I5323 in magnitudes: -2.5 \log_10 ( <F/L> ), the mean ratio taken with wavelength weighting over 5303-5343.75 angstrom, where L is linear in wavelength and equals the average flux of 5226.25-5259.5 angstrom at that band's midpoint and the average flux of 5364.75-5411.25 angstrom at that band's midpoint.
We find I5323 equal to -0.004 mag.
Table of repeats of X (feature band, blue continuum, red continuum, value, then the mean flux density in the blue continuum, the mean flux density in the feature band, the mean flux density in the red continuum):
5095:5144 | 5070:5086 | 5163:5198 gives -0.03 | 19.9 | 19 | 16.5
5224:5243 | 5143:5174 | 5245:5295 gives -0.09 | 17.9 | 20.8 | 19.8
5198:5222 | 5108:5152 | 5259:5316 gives 0.08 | 19.1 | 18.7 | 21.1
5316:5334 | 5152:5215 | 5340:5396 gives 0.05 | 17.3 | 19.4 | 21.3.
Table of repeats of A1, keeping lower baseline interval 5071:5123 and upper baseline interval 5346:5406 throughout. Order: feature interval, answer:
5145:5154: -0.1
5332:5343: 0.4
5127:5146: 0.4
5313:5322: -0.7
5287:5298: -0.1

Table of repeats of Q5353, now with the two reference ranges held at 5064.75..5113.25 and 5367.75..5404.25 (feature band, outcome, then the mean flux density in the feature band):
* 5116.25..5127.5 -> 0.07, 18.2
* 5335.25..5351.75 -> 0.04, 20.1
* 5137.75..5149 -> -0.04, 20.3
